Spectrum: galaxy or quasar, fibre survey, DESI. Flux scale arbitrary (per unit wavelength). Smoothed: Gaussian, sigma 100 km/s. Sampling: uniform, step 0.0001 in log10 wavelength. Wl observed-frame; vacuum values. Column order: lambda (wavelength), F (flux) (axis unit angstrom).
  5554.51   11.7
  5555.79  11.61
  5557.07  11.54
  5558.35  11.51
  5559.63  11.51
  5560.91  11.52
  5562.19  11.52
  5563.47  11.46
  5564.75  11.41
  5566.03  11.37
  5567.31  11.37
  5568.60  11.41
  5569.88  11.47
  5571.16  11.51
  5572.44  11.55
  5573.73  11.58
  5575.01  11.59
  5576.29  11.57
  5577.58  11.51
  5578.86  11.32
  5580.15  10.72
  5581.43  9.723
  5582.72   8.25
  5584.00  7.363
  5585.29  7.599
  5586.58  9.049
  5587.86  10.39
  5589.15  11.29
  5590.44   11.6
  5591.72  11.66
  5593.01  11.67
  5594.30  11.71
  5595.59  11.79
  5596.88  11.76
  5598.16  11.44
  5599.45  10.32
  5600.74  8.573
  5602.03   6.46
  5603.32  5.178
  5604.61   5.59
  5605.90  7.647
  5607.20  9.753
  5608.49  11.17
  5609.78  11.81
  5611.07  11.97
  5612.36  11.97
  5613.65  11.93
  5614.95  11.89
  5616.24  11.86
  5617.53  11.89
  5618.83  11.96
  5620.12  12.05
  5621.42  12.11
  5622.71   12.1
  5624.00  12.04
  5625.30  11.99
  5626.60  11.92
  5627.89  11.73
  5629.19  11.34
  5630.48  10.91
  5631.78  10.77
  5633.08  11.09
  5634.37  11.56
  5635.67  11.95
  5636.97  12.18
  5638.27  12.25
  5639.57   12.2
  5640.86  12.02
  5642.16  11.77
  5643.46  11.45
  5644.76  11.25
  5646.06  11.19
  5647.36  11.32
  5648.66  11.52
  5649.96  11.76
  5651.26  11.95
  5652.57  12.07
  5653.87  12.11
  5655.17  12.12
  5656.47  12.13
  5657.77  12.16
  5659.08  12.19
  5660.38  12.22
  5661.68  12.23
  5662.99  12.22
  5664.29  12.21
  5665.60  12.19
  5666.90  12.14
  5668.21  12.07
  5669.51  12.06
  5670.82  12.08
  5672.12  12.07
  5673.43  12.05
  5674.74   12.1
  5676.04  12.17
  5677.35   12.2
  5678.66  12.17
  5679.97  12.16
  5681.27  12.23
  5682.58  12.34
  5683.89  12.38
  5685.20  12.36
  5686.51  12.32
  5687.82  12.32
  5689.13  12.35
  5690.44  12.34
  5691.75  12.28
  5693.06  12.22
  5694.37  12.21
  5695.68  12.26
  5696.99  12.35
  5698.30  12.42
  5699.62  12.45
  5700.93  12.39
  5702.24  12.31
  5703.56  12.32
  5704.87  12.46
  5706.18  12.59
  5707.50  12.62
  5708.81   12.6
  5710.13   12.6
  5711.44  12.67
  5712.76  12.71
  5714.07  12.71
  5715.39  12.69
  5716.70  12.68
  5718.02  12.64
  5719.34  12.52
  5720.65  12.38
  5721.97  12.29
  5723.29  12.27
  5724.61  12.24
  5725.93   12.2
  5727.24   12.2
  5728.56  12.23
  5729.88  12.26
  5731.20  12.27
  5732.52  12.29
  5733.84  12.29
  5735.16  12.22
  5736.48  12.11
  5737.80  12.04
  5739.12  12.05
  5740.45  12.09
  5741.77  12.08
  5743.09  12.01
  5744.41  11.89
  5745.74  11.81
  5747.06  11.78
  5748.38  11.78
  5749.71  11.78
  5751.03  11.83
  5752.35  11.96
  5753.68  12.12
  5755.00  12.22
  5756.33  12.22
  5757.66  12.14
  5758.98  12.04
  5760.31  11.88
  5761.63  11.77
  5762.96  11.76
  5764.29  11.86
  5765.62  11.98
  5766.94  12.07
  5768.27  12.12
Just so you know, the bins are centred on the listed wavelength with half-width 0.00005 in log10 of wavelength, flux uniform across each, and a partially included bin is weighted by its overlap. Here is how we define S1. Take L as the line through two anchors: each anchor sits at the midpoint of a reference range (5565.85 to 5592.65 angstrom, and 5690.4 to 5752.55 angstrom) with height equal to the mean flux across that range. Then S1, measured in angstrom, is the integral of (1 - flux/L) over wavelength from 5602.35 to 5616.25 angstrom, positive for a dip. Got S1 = 1.4 angstrom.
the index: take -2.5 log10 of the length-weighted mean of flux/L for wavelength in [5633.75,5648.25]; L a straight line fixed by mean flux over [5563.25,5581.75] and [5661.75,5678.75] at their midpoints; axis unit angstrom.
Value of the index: 0.01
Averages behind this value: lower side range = 11.3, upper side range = 12.1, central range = 11.7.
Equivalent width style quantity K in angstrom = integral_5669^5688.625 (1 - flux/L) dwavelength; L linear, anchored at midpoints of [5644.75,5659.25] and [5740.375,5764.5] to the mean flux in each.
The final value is -0.6 angstrom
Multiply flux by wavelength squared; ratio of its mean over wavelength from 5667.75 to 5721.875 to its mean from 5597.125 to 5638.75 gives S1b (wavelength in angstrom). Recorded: 1.17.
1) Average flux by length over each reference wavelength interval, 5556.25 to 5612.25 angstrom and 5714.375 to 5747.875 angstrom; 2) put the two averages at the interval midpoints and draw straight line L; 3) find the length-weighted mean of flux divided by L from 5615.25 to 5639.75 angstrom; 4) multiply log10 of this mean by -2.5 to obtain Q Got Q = -0.073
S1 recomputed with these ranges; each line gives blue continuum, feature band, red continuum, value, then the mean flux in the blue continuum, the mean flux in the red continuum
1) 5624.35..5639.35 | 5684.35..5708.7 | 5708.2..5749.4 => -0.6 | 11.6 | 12.3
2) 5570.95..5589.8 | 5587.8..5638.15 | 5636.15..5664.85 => 0.4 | 10.3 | 11.9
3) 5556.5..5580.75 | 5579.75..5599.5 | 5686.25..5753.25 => 2.0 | 11.4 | 12.3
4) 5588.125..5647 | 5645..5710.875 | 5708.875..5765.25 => -3.1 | 11.1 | 12.2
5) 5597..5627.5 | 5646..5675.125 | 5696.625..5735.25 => -1.4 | 10.6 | 12.4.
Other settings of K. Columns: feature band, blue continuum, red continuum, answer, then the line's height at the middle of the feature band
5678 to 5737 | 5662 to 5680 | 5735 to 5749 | -1.6 angstrom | 12.1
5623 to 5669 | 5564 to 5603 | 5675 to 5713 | -1.0 angstrom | 11.6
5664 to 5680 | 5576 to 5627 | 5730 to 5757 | -1.2 angstrom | 11.3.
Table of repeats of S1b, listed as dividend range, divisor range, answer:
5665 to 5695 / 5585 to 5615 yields 1.24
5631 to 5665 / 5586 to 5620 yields 1.15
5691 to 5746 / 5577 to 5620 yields 1.25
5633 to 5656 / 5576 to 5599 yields 1.14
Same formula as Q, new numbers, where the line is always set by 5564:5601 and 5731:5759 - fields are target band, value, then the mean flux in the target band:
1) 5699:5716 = -0.07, 12.5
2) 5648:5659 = -0.06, 12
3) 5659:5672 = -0.07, 12.2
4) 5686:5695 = -0.06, 12.3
